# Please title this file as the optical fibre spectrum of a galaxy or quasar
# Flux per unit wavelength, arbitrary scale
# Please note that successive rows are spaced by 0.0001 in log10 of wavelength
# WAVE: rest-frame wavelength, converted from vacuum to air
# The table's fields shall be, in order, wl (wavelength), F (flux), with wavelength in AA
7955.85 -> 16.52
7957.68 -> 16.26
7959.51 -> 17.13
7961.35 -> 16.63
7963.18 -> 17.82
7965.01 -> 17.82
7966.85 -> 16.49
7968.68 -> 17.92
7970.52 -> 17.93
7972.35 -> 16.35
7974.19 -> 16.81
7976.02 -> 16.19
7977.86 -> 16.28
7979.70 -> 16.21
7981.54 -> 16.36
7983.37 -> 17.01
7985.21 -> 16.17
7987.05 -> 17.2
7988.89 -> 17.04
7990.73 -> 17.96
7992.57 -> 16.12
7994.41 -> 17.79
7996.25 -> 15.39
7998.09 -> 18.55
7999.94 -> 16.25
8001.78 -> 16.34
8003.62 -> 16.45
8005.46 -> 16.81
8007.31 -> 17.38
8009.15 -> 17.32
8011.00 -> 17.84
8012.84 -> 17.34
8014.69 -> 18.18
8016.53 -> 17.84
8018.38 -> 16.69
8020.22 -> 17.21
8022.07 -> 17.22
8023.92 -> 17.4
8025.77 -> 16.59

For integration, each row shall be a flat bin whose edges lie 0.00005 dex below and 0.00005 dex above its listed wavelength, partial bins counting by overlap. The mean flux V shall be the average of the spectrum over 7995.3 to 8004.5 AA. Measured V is 16.6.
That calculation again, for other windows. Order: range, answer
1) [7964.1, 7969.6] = 17.4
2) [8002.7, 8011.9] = 17.2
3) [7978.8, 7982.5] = 16.3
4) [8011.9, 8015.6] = 17.8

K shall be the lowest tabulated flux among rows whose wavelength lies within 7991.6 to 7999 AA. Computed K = 15.39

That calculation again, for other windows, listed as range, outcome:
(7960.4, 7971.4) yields 16.49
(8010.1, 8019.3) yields 16.69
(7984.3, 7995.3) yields 16.12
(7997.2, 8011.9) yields 16.25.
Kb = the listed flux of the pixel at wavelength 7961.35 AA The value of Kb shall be 16.63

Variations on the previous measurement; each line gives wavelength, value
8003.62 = 16.45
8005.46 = 16.81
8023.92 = 17.4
